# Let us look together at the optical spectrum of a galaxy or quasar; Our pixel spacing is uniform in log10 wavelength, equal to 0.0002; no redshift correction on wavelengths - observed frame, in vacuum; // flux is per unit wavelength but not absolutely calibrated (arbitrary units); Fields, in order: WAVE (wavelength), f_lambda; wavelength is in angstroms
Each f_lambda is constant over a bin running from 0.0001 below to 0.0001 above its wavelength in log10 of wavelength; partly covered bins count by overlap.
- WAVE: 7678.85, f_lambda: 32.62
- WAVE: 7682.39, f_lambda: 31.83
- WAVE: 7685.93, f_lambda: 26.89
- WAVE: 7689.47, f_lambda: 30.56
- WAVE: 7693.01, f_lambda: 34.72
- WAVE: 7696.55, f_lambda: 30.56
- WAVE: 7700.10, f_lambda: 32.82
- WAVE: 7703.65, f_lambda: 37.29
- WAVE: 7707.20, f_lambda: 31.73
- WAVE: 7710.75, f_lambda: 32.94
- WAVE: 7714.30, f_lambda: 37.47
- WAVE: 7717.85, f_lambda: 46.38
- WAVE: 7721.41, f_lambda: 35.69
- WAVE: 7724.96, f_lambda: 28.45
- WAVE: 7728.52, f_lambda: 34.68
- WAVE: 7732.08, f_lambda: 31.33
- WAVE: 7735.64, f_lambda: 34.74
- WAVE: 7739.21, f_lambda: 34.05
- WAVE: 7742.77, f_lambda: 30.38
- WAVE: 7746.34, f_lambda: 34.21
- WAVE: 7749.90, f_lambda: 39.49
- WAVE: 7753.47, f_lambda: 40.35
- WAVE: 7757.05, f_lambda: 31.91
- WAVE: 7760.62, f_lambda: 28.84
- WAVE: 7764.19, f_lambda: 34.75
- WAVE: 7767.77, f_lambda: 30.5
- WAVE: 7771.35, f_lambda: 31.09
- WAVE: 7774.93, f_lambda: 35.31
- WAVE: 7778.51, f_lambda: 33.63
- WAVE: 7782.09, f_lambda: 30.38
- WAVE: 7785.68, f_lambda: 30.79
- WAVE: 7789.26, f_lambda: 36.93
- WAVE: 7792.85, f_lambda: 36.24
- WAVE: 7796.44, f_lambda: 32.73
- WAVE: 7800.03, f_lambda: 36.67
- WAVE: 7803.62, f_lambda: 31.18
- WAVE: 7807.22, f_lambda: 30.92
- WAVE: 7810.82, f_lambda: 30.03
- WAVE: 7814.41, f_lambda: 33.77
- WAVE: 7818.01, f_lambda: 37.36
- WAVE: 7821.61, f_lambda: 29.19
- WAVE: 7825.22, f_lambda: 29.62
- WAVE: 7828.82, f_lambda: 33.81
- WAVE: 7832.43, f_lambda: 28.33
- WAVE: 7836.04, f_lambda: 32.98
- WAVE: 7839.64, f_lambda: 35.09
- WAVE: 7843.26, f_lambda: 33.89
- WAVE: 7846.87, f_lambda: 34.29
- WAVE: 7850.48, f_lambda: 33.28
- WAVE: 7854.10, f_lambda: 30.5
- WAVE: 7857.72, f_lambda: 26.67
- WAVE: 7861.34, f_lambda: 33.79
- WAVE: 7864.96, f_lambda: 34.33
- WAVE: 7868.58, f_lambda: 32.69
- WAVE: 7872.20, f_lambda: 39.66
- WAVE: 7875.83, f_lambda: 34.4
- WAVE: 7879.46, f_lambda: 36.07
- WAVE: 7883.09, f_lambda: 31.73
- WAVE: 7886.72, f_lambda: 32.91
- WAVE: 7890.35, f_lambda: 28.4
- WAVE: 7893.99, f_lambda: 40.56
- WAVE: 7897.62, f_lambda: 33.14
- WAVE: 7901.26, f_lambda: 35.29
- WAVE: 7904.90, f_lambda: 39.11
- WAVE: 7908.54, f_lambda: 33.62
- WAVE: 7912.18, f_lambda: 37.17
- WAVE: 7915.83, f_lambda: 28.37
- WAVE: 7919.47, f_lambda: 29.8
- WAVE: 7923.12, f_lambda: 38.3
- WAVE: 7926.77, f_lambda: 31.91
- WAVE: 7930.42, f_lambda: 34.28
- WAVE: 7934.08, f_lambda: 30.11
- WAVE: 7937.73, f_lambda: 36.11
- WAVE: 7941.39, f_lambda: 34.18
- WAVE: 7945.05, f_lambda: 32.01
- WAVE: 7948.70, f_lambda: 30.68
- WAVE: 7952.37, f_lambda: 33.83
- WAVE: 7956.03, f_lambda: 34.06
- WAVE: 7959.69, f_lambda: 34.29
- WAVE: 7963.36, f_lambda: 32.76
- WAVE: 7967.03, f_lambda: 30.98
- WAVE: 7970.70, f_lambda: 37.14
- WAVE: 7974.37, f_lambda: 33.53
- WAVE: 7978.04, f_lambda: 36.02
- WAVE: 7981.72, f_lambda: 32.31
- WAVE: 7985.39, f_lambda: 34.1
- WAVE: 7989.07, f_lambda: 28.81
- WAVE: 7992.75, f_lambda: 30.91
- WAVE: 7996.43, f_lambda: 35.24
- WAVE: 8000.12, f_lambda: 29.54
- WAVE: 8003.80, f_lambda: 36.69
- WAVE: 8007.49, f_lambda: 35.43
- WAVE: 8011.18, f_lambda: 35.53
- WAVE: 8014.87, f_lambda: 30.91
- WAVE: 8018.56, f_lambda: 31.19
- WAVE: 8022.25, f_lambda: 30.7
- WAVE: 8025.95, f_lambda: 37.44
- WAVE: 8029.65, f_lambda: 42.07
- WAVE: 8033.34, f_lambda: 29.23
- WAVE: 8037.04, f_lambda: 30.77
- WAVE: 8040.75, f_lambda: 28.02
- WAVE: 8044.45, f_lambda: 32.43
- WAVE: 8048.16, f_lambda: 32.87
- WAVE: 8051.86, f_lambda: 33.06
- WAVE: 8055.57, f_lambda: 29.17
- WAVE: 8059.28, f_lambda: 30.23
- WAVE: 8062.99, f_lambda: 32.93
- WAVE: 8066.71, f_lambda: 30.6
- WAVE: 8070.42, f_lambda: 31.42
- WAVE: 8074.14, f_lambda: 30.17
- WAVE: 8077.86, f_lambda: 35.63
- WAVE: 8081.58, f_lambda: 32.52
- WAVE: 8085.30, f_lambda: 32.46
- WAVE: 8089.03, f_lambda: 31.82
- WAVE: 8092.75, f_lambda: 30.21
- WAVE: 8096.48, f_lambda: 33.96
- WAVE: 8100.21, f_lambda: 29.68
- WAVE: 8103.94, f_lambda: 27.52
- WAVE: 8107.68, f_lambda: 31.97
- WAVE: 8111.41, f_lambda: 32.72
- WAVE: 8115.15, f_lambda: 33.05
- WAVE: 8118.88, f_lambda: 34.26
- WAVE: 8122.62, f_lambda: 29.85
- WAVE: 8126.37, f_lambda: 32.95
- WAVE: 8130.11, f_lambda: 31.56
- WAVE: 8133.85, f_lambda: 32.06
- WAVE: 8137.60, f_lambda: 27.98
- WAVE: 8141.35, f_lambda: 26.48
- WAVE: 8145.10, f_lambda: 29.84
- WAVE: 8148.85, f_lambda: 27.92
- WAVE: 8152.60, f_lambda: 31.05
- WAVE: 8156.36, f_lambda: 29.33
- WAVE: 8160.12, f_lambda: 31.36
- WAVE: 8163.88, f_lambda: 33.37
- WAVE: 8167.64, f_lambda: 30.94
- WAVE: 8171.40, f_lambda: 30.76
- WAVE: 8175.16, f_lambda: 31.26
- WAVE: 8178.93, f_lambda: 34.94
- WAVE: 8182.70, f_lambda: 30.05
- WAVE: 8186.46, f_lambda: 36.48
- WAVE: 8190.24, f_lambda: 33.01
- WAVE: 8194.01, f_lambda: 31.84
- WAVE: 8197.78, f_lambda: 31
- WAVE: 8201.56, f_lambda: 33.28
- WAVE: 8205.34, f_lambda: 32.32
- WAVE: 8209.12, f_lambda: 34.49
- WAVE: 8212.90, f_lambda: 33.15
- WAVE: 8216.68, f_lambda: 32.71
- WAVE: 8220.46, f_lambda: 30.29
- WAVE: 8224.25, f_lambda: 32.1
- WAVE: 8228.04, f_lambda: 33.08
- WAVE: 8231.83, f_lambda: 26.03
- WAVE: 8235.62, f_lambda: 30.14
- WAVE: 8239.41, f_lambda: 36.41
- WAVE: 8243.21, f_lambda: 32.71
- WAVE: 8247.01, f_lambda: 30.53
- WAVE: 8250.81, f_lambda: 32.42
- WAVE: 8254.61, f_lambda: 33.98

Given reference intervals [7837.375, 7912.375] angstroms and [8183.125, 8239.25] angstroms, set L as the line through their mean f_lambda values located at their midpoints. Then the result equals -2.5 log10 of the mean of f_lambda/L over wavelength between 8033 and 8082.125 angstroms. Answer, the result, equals 0.06 mag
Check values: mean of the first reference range 34.1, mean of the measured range 31.4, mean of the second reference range 32.2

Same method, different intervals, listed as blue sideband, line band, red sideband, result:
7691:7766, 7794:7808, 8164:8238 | 0.03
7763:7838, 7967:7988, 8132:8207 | -0.07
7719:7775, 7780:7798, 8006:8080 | 0.00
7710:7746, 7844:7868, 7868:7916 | 0.08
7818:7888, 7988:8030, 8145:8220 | -0.03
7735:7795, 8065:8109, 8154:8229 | 0.04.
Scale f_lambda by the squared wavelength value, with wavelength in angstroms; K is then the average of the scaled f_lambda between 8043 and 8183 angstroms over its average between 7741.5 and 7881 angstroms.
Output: 1.0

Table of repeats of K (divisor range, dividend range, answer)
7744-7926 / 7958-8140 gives 1.02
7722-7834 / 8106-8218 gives 1.06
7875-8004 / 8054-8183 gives 0.97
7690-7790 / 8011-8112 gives 1.02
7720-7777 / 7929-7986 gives 1.06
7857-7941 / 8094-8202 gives 0.98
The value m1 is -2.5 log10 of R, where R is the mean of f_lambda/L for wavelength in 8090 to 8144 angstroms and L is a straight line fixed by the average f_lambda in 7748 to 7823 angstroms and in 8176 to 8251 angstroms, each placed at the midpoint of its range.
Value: 0.05 mag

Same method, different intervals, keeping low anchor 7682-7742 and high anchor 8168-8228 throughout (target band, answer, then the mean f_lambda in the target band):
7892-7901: -0.100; 36.4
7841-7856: 0.011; 33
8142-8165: 0.084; 30.2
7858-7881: -0.042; 34.6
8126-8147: 0.093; 29.9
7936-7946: -0.037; 34.2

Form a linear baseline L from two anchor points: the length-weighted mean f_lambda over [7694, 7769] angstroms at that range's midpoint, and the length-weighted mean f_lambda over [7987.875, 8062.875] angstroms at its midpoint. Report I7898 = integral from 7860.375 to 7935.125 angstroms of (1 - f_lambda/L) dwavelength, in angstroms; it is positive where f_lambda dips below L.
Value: -1.9 angstroms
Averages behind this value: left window 34.2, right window 32.6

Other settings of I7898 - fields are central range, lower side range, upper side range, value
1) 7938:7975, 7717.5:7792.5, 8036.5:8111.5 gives -1.33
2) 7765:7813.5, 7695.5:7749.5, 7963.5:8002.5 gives 1.62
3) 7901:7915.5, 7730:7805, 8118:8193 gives -1.26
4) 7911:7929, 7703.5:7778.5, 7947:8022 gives 0.25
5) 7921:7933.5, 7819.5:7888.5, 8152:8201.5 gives -0.61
